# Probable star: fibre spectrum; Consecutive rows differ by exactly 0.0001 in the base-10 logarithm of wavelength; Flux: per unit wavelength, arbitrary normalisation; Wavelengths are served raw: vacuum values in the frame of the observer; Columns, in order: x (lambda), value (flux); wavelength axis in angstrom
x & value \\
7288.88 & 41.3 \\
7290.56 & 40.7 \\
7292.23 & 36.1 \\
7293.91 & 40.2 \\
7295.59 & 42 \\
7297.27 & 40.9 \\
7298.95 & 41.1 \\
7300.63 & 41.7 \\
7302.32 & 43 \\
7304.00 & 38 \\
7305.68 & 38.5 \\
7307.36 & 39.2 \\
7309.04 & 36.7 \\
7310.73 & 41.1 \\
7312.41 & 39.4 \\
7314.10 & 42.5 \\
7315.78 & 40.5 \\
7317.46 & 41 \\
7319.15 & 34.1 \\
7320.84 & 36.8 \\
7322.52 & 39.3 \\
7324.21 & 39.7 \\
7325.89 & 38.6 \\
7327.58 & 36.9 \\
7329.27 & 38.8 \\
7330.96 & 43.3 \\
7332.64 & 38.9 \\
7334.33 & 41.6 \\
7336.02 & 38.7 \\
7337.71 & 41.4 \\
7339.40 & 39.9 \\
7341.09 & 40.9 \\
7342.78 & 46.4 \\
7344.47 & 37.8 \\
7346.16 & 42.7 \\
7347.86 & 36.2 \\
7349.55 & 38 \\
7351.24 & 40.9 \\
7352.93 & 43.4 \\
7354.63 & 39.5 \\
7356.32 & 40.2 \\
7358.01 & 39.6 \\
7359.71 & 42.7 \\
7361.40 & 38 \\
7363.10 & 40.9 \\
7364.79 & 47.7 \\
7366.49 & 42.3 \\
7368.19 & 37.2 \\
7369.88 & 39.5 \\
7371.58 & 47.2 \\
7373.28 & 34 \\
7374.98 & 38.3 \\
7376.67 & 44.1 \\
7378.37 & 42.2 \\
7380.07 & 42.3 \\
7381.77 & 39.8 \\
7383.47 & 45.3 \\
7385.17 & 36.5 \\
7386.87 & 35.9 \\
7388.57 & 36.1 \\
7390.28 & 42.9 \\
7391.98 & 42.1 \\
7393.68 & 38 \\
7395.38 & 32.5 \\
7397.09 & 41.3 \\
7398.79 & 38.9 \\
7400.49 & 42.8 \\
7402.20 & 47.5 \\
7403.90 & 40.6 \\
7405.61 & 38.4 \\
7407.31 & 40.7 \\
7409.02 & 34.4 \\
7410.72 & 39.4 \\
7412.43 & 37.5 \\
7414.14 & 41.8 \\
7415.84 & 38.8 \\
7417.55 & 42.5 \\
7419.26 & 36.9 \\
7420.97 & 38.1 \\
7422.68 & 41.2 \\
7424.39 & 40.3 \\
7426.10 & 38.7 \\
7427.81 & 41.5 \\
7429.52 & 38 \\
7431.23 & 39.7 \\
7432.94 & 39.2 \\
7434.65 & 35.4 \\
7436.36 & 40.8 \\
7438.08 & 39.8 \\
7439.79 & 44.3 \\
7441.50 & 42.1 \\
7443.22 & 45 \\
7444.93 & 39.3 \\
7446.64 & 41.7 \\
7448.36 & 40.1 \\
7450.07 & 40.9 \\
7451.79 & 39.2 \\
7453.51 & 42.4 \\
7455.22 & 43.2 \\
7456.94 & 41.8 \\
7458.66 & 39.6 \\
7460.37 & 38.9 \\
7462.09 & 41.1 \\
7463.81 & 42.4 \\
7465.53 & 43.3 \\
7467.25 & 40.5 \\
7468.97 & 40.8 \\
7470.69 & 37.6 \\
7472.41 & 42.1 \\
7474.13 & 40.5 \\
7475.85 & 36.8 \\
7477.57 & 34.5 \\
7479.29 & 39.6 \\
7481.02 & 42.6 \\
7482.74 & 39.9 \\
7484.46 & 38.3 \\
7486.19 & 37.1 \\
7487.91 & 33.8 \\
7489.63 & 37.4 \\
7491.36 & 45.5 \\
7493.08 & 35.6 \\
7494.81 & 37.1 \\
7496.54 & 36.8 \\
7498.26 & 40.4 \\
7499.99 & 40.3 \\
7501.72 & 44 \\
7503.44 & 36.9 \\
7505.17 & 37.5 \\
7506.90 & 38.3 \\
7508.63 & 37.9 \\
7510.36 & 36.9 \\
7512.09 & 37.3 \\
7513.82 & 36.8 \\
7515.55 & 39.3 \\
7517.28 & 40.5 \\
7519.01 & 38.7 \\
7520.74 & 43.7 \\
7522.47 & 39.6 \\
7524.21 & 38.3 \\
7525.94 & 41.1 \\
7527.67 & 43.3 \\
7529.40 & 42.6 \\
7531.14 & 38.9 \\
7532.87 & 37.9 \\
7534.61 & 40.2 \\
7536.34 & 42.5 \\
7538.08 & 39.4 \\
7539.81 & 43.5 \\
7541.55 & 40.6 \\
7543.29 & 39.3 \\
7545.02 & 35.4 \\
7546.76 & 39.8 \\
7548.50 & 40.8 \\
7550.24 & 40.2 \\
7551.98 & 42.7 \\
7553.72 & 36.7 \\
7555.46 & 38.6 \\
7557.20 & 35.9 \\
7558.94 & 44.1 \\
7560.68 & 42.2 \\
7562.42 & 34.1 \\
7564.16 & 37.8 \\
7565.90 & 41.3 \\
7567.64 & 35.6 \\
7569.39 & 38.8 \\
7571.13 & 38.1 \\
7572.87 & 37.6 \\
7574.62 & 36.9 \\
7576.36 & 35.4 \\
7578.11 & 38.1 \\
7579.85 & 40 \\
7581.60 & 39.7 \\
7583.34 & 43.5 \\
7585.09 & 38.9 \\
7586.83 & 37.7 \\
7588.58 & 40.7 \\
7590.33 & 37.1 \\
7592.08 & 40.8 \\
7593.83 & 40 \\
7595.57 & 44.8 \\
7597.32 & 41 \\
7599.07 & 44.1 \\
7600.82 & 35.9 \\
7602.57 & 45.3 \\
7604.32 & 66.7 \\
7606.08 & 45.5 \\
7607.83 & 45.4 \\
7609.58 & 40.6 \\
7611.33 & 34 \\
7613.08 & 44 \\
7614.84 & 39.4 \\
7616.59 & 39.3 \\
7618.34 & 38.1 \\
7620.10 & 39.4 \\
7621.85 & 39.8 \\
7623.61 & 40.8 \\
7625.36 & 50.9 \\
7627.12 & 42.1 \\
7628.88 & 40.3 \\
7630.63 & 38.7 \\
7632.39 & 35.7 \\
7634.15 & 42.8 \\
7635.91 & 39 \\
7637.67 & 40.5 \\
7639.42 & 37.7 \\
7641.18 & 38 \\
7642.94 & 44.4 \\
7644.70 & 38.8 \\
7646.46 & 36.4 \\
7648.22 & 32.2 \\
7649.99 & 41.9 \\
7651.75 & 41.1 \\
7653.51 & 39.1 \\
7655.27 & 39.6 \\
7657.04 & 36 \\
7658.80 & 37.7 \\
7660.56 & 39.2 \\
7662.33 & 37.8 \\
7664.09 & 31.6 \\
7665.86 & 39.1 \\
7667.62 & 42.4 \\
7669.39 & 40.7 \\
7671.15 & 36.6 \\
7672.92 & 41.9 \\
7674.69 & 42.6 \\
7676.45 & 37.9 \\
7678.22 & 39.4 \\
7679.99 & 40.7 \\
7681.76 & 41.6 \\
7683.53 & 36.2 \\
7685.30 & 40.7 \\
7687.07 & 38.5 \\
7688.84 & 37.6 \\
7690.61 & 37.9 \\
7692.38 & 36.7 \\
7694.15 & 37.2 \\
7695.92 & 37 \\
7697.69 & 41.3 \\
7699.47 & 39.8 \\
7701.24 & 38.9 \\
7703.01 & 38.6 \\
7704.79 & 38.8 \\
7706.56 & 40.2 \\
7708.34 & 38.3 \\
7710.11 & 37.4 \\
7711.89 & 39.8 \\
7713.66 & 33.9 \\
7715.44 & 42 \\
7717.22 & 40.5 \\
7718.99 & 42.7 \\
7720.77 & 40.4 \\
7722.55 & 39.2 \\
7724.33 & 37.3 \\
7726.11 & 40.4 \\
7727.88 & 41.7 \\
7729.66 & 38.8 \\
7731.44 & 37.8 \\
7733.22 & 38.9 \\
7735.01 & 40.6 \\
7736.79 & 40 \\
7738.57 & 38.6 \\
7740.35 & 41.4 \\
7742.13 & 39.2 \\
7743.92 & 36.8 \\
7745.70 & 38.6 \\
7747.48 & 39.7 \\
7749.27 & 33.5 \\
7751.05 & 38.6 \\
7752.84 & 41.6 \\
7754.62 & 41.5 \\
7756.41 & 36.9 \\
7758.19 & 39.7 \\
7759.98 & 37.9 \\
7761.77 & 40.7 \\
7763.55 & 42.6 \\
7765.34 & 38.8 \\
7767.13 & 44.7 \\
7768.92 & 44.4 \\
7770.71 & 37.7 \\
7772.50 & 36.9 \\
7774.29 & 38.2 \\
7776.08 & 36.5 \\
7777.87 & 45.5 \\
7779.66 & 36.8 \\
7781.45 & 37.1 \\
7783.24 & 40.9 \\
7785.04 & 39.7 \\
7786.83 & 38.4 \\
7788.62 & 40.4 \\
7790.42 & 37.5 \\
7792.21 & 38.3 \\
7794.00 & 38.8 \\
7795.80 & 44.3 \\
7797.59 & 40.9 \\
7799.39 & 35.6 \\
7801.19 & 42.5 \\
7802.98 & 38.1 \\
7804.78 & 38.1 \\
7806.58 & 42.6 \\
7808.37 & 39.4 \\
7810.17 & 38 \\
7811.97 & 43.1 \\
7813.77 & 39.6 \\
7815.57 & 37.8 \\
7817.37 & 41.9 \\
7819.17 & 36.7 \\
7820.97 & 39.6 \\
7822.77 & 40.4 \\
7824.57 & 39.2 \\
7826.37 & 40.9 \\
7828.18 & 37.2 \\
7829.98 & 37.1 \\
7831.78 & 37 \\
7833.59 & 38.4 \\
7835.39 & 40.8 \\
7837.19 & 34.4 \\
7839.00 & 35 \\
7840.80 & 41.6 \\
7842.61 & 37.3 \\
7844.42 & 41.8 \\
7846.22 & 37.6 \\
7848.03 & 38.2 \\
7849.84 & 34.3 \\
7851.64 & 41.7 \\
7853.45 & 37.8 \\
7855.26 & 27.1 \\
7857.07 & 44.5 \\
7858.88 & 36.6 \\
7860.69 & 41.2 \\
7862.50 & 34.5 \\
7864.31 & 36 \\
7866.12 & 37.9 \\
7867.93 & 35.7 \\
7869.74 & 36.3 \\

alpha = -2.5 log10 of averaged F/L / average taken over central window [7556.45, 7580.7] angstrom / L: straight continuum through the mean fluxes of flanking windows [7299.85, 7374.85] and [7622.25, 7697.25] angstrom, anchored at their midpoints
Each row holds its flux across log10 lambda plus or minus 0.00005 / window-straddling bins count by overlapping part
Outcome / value 0.03 mag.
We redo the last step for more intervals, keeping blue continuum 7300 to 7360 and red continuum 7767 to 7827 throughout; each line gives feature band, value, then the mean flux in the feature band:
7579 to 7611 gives -0.07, 42.5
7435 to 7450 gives -0.04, 41.4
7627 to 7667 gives 0.03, 38.6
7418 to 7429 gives 0.01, 39.5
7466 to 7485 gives 0.01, 39.5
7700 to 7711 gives 0.03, 38.7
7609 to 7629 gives -0.03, 40.7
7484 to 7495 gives 0.06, 37.8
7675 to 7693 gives 0.02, 38.9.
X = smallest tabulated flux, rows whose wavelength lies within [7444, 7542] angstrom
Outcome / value 33.8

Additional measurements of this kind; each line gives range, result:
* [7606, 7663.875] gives 32.2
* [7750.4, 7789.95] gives 36.5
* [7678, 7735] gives 33.9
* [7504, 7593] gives 34.1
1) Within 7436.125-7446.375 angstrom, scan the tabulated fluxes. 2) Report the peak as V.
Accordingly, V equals 45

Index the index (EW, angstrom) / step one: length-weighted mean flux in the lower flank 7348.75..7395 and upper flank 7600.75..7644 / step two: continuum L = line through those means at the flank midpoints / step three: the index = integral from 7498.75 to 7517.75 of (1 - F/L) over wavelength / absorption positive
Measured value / 1.2 angstrom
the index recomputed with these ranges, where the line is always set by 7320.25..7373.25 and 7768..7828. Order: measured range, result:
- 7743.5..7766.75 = 0.3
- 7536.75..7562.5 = 0.2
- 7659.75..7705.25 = 1.0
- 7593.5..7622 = -2.0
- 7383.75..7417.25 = 0.7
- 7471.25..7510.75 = 1.4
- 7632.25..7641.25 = 0.1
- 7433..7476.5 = -0.6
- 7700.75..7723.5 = 0.2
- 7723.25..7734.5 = 0.1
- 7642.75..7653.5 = 0.3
